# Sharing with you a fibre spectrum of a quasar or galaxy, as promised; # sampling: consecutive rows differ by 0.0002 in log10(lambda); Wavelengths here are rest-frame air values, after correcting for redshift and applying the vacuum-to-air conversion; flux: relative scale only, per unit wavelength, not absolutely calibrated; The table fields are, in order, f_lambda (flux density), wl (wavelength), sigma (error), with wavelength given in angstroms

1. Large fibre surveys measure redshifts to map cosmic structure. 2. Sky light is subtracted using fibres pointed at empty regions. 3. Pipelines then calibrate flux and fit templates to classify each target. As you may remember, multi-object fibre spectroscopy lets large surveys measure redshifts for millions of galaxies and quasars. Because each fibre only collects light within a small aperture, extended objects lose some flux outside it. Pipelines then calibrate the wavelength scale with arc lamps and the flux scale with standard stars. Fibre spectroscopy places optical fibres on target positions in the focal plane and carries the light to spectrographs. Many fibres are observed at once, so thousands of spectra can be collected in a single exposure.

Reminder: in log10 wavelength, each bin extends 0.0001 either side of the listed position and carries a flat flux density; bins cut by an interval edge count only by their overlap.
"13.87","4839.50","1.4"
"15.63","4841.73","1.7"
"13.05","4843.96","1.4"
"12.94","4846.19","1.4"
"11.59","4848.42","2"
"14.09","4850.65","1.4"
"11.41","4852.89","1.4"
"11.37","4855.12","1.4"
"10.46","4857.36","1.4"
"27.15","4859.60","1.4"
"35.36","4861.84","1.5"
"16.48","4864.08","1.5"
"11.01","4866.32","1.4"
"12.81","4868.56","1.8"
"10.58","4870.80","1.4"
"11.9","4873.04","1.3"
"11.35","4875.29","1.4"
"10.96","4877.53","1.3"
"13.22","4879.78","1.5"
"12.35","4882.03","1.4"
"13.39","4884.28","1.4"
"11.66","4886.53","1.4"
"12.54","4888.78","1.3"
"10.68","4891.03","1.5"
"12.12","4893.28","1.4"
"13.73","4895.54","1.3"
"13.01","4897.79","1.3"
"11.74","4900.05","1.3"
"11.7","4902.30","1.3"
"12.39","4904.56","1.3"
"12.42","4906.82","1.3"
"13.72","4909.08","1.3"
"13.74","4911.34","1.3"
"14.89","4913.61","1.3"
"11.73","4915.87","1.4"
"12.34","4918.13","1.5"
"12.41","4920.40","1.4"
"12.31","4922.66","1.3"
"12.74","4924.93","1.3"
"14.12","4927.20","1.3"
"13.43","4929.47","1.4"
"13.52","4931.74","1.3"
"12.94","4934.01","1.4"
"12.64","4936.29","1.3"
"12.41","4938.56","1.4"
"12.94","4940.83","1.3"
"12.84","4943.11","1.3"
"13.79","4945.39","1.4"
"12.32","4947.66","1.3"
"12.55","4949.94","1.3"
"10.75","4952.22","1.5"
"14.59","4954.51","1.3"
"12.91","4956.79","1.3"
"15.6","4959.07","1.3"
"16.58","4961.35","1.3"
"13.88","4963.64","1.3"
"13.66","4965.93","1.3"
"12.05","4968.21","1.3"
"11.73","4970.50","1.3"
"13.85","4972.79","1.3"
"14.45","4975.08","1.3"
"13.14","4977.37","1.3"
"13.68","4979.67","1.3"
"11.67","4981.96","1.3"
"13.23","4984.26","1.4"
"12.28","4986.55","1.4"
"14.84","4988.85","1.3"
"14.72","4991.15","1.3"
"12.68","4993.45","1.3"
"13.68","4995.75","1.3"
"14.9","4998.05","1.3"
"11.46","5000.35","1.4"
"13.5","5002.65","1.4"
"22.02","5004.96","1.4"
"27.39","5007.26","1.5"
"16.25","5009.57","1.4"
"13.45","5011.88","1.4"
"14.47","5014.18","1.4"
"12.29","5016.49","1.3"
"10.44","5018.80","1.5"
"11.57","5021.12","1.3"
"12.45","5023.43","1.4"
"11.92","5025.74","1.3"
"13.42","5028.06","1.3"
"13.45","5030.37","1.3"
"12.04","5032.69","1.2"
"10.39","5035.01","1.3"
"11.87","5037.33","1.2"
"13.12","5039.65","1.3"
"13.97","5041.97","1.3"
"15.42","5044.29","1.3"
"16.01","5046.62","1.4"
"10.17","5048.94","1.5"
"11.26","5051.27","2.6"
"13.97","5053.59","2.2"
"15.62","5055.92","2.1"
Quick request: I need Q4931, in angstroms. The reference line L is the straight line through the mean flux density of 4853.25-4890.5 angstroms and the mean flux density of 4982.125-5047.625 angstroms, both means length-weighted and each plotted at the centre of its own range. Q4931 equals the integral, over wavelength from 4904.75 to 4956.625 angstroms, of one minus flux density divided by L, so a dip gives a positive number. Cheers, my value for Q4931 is 4.7 angstroms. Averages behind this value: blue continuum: 14.4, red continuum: 14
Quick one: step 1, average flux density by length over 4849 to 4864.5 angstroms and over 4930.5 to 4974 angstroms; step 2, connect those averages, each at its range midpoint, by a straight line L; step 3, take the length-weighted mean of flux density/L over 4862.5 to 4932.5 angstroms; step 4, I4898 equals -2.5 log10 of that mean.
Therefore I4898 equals 0.24 mag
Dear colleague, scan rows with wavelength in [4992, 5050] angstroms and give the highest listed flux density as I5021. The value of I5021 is 27.39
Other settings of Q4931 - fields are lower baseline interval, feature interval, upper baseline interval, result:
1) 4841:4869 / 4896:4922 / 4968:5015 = 4.3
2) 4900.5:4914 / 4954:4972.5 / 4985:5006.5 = 0.3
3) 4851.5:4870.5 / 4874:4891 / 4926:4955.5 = 3.9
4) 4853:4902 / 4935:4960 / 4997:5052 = 1.6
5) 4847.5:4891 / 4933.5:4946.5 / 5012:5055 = 0.6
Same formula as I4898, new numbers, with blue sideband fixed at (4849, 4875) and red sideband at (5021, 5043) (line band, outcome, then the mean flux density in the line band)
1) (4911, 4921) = 0.12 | 13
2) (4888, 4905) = 0.21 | 12.2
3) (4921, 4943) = 0.10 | 13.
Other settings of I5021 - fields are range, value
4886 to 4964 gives 16.58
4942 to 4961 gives 15.6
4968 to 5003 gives 14.9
